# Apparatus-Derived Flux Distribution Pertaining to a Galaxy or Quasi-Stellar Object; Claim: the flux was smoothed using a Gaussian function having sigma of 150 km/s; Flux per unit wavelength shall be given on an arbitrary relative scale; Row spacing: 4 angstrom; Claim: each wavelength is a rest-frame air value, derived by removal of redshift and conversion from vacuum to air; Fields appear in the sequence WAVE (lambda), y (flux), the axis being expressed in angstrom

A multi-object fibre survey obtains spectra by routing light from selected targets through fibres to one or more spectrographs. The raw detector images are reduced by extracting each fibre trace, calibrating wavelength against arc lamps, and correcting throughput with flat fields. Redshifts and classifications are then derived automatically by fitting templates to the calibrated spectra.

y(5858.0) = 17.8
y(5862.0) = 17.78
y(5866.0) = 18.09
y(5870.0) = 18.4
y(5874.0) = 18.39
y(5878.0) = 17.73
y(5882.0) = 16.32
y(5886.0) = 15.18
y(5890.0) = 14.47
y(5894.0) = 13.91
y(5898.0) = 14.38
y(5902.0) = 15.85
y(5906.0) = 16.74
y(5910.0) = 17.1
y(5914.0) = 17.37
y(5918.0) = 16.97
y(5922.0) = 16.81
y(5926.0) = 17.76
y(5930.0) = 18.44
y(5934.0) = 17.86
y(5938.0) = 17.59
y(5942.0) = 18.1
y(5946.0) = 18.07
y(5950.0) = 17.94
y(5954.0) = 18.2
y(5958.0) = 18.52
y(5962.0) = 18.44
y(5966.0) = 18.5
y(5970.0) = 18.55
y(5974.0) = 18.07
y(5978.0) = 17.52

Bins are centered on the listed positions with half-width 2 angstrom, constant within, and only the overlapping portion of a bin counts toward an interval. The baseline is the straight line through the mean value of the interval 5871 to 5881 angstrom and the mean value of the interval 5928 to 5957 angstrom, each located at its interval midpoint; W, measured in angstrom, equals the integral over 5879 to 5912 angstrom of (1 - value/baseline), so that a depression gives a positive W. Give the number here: 4.4 angstrom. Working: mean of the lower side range 17.9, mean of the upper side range 18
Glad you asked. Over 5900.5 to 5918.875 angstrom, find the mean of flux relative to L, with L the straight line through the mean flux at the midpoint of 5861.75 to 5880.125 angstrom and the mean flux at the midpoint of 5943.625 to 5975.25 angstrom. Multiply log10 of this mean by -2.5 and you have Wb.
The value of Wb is 0.08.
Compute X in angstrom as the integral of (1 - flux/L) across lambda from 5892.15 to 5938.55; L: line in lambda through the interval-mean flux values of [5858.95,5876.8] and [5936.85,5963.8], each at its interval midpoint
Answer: 3.6 angstrom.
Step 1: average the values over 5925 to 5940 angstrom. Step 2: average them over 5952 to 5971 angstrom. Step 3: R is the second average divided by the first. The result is 1.0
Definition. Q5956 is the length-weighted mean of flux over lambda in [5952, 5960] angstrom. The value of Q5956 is 18.4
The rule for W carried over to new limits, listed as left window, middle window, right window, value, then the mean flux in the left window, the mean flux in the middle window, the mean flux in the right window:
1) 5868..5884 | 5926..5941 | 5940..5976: 0.1 angstrom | 17.7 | 17.9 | 18.3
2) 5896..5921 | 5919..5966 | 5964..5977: -1.4 angstrom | 16.4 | 18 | 18.3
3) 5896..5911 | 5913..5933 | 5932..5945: -0.6 angstrom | 15.9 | 17.5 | 17.9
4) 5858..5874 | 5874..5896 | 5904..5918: 2.3 angstrom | 18.1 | 15.8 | 17.1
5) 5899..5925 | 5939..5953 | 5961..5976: -0.2 angstrom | 16.8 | 18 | 18.4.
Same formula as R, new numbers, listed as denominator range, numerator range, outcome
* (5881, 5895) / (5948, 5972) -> 1.23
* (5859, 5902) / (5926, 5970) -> 1.10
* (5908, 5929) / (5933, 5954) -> 1.04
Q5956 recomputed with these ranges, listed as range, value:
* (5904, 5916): 17.1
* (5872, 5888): 16.9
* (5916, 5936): 17.6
